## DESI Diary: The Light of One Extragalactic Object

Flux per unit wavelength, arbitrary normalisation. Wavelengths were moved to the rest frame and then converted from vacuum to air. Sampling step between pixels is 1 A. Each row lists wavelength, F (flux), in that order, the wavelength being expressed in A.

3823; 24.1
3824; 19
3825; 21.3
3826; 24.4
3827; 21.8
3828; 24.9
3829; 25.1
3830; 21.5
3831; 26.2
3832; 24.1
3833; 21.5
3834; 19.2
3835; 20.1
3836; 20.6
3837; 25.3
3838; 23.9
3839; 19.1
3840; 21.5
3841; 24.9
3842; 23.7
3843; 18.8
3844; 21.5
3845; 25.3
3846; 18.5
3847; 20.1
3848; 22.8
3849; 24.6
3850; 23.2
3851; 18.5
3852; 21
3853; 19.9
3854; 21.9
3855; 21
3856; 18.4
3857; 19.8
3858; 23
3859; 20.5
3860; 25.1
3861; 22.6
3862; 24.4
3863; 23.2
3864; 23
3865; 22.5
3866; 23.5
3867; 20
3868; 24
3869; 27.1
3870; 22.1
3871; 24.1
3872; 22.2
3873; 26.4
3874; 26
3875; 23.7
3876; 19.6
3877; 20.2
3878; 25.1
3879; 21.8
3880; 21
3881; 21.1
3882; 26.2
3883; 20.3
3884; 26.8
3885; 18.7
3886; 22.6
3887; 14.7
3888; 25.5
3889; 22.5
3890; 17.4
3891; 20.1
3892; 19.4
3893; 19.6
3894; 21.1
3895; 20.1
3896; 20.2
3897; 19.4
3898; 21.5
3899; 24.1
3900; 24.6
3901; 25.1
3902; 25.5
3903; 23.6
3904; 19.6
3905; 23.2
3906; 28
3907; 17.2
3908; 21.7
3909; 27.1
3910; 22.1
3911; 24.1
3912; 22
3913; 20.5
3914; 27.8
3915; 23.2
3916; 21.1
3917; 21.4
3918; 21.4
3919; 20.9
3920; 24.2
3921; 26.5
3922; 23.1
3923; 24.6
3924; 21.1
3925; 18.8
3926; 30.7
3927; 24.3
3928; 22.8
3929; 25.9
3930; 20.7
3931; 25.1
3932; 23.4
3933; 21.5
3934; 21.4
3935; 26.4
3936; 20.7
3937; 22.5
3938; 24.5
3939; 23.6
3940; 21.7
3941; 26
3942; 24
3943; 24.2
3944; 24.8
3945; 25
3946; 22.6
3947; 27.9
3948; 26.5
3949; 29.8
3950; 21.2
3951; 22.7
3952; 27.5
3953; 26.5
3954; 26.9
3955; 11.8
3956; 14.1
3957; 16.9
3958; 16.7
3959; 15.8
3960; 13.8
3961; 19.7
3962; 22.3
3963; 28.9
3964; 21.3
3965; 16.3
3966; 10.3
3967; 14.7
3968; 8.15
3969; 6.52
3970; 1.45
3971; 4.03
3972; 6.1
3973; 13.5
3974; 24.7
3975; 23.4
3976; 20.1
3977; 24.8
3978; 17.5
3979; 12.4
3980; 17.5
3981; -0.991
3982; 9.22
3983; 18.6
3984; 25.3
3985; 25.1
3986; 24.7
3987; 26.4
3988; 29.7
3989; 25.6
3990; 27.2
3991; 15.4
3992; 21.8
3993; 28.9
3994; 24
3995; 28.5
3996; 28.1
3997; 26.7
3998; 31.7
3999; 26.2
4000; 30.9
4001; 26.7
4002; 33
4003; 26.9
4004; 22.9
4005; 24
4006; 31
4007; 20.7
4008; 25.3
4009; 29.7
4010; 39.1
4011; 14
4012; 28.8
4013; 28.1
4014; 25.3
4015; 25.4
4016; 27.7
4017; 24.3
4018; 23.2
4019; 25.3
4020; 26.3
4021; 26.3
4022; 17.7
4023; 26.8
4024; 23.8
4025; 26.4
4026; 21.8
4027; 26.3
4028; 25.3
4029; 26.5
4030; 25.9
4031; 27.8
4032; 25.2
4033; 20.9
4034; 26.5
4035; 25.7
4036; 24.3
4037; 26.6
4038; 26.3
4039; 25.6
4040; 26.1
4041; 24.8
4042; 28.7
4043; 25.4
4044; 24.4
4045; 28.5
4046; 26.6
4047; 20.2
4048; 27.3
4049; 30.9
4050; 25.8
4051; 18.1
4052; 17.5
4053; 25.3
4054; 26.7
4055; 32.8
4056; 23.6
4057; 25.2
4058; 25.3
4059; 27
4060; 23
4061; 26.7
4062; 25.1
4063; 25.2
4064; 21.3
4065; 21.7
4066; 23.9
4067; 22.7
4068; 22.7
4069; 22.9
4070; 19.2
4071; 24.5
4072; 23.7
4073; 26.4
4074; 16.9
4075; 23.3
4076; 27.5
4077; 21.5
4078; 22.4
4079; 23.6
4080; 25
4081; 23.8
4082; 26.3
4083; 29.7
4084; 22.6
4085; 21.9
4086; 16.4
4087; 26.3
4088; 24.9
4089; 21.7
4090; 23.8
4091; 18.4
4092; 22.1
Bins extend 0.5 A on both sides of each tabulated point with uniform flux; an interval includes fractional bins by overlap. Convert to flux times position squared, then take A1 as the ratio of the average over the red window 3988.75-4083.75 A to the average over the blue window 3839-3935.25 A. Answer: 1.21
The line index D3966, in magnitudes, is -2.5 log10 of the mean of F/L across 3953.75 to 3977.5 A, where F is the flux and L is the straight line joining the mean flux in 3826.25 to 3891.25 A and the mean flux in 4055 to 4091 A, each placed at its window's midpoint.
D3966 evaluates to 0.406 mag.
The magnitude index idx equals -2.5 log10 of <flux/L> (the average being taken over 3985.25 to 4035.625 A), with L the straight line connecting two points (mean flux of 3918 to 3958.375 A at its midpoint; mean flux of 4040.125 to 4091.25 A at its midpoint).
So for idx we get -0.095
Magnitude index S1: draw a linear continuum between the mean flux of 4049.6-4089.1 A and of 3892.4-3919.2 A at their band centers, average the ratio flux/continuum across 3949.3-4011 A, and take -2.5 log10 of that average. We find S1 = 0.10 mag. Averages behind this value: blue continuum 22.5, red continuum 23.8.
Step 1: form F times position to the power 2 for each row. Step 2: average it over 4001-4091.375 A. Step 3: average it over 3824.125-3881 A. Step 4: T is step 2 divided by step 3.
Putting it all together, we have 1.22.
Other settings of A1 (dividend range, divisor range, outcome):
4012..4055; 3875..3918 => 1.23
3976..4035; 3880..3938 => 1.14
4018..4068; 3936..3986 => 1.37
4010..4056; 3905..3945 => 1.14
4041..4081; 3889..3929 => 1.16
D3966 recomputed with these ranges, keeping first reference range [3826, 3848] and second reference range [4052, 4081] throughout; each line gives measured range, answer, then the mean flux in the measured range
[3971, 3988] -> 0.29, 18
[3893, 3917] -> 0.01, 22.6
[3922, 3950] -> -0.05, 24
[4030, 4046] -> -0.09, 25.8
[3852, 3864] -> 0.03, 21.8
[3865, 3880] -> -0.03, 23.2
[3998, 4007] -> -0.17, 27.5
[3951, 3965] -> 0.15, 20.1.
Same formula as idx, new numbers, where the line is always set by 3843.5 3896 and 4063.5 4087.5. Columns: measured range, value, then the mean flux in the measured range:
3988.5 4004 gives -0.173 mag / 26.6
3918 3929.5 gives -0.071 mag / 23.8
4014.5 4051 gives -0.110 mag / 25.4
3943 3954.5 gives -0.140 mag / 25.5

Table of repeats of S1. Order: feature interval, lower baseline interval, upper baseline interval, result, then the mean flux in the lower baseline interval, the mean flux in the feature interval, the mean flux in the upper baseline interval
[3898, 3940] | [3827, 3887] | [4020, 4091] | -0.012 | 22.4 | 23.3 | 24.4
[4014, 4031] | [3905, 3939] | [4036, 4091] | -0.046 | 23.2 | 25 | 24.3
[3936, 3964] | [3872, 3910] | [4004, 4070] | 0.043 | 22.2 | 22.5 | 25.2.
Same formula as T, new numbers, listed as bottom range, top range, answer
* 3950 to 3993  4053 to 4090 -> 1.39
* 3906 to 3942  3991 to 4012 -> 1.20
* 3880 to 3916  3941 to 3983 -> 0.85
